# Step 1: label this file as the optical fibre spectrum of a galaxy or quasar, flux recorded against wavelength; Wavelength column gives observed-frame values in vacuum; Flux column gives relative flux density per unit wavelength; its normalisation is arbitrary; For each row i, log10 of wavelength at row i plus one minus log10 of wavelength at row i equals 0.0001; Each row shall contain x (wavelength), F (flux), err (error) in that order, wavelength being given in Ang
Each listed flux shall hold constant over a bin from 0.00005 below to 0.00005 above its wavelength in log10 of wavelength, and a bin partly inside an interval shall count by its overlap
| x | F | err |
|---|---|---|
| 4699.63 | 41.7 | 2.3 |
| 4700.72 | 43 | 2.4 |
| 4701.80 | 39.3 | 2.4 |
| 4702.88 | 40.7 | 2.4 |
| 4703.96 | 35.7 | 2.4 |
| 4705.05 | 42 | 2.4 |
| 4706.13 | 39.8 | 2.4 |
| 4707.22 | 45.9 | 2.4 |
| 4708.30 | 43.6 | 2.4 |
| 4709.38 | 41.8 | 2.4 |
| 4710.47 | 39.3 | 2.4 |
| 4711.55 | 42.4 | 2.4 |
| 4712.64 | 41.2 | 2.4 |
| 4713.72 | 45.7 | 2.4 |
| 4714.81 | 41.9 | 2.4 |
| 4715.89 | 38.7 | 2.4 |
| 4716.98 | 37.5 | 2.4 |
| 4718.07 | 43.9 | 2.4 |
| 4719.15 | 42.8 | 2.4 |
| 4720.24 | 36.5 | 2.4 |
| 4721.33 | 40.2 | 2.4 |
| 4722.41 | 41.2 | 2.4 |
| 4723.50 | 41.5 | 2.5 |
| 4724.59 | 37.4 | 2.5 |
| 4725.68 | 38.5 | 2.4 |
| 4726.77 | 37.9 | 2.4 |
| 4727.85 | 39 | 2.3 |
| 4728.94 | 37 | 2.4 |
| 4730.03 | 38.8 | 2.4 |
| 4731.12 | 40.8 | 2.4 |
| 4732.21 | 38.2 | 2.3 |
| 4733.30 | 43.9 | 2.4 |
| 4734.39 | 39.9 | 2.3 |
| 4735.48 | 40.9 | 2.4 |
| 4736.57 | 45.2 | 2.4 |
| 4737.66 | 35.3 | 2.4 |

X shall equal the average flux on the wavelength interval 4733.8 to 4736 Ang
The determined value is 40.5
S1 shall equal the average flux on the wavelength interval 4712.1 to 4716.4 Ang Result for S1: 42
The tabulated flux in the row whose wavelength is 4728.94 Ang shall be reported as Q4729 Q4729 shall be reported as 37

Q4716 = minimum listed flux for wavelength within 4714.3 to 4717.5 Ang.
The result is 37.5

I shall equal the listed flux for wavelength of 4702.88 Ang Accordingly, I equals 40.7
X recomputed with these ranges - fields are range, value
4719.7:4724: 39.9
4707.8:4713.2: 41.7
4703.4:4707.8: 40.9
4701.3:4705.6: 39.5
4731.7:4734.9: 40.7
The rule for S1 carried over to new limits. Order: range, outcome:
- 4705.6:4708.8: 43.1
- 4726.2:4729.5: 38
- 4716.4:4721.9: 40.2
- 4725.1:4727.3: 38.1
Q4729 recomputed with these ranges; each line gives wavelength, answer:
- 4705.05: 42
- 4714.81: 41.9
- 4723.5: 41.5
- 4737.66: 35.3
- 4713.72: 45.7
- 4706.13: 39.8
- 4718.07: 43.9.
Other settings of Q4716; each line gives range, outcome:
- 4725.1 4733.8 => 37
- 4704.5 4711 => 39.3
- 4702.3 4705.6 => 35.7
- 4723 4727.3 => 37.4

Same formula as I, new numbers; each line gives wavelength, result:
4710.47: 39.3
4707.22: 45.9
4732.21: 38.2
